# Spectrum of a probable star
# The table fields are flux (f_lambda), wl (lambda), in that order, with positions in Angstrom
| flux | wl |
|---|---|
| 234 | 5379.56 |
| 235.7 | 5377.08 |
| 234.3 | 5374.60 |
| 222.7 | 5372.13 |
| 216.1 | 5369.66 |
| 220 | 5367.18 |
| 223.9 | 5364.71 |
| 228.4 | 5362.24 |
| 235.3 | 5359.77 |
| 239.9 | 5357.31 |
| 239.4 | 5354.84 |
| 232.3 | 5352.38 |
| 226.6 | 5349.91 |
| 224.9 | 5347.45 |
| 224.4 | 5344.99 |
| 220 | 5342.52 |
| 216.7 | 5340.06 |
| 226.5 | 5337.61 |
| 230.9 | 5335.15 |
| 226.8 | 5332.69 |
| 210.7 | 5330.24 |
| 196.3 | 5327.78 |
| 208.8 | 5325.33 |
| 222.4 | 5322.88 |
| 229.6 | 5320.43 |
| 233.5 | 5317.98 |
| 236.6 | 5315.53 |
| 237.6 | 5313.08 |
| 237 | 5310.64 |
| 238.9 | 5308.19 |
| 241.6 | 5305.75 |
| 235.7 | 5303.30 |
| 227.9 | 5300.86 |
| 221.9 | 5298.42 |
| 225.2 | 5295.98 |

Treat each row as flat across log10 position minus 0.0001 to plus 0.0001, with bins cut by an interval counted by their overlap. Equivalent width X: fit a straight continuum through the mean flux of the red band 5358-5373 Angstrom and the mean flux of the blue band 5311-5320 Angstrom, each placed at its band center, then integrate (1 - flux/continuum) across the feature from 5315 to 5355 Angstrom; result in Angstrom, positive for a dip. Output 1.4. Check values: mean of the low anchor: 235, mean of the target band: 223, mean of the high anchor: 225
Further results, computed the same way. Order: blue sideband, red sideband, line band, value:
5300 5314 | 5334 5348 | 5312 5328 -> 0.5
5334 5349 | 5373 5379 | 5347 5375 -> 0.1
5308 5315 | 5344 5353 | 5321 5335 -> 1.1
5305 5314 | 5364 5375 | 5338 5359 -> 0.0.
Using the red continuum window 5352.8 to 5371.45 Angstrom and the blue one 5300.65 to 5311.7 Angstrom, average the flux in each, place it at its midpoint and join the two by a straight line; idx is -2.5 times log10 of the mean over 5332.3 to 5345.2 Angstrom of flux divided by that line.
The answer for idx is 0.04 mag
